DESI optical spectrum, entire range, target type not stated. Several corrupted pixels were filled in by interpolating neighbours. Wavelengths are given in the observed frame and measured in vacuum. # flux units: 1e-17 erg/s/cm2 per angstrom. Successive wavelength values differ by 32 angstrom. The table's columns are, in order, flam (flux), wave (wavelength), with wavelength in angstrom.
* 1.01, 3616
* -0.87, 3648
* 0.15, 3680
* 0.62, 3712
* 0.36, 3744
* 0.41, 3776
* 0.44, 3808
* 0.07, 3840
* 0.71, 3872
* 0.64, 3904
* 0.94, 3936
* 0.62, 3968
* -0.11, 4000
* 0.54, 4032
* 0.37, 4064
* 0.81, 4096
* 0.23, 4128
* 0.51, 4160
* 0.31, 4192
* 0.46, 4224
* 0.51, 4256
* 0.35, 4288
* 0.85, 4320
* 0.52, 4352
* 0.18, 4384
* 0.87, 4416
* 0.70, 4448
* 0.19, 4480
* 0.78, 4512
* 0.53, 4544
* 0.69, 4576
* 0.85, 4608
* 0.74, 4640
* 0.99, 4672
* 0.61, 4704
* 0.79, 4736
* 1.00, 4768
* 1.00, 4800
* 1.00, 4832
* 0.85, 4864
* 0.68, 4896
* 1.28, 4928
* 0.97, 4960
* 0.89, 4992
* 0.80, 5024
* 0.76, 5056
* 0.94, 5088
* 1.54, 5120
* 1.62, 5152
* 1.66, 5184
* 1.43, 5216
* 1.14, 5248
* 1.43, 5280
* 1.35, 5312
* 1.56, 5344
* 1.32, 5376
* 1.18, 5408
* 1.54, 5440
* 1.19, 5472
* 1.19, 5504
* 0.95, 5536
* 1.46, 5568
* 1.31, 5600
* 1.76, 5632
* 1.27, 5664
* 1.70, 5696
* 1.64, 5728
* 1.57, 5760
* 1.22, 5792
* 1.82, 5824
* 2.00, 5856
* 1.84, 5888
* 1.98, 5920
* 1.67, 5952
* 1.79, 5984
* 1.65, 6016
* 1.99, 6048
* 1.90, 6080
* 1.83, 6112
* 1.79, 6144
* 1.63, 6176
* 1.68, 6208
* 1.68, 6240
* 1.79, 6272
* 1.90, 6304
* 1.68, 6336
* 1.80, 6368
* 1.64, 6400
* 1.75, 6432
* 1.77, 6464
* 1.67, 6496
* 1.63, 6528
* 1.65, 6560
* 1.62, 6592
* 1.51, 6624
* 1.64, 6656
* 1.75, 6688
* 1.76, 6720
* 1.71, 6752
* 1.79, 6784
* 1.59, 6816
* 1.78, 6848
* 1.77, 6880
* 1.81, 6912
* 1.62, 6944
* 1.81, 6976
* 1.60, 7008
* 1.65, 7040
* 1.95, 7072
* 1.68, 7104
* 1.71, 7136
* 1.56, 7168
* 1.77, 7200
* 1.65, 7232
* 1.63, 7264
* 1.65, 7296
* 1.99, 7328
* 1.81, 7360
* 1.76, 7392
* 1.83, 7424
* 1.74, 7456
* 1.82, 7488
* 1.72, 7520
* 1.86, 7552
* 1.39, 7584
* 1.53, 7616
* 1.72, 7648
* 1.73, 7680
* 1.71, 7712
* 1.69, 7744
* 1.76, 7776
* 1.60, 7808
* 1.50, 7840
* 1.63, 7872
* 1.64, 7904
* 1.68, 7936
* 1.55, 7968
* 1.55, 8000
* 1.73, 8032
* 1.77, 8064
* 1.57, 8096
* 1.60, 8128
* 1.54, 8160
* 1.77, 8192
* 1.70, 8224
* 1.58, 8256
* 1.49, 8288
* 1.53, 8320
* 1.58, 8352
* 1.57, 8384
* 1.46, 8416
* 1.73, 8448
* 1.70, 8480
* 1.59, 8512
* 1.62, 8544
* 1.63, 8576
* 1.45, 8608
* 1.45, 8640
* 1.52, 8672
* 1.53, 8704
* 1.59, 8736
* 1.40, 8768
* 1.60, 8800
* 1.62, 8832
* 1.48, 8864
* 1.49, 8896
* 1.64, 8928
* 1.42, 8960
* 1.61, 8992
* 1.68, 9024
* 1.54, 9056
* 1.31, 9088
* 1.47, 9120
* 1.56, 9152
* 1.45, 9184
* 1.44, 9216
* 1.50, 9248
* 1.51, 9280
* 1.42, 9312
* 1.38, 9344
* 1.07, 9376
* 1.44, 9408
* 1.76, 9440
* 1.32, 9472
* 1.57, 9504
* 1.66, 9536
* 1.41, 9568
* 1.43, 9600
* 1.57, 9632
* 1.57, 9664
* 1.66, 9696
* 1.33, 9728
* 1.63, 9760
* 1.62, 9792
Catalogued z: 0.278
